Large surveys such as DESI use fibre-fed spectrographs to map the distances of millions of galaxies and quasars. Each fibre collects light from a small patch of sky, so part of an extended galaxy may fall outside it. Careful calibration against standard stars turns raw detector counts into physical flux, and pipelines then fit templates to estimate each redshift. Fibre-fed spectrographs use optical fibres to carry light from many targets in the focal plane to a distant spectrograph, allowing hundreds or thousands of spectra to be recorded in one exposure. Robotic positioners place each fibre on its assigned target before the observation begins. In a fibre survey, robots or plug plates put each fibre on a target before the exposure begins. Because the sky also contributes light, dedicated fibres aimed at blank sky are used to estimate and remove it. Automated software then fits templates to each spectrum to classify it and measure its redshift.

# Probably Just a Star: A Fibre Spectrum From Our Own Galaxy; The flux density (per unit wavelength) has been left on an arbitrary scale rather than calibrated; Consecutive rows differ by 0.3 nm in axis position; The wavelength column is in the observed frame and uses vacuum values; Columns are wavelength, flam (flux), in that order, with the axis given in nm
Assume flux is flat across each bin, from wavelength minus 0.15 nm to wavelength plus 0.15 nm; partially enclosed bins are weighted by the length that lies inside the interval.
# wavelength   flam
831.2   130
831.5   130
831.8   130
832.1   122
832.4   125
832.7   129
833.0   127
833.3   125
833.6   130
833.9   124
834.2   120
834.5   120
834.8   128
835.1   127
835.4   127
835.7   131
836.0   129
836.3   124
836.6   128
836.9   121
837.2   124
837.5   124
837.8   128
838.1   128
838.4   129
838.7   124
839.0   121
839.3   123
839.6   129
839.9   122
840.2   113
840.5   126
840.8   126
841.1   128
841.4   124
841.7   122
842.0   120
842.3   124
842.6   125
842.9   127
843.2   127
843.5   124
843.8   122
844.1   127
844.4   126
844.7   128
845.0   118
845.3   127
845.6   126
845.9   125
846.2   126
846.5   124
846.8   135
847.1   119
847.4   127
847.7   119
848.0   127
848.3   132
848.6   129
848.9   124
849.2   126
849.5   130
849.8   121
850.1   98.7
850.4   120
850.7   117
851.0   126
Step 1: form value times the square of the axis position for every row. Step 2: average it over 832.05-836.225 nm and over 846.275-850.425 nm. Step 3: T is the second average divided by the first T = 1.0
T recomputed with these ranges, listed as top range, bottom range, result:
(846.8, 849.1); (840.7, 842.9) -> 1.03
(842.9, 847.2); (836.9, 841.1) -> 1.02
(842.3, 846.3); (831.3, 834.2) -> 1.02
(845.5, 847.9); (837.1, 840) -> 1.02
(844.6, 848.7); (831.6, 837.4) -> 1.03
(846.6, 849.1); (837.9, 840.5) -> 1.04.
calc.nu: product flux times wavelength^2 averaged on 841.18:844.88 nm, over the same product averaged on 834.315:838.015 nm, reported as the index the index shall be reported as 1.01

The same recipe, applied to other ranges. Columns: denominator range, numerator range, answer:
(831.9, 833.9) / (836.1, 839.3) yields 1.00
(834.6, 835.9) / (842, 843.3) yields 0.99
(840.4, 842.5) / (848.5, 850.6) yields 0.99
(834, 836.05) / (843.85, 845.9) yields 1.02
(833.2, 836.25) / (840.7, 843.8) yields 1.01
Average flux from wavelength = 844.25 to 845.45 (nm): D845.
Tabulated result 125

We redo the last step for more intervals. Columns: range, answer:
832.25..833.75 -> 127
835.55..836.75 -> 128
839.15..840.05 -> 125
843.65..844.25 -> 124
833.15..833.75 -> 127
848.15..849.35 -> 128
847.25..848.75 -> 127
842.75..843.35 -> 127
